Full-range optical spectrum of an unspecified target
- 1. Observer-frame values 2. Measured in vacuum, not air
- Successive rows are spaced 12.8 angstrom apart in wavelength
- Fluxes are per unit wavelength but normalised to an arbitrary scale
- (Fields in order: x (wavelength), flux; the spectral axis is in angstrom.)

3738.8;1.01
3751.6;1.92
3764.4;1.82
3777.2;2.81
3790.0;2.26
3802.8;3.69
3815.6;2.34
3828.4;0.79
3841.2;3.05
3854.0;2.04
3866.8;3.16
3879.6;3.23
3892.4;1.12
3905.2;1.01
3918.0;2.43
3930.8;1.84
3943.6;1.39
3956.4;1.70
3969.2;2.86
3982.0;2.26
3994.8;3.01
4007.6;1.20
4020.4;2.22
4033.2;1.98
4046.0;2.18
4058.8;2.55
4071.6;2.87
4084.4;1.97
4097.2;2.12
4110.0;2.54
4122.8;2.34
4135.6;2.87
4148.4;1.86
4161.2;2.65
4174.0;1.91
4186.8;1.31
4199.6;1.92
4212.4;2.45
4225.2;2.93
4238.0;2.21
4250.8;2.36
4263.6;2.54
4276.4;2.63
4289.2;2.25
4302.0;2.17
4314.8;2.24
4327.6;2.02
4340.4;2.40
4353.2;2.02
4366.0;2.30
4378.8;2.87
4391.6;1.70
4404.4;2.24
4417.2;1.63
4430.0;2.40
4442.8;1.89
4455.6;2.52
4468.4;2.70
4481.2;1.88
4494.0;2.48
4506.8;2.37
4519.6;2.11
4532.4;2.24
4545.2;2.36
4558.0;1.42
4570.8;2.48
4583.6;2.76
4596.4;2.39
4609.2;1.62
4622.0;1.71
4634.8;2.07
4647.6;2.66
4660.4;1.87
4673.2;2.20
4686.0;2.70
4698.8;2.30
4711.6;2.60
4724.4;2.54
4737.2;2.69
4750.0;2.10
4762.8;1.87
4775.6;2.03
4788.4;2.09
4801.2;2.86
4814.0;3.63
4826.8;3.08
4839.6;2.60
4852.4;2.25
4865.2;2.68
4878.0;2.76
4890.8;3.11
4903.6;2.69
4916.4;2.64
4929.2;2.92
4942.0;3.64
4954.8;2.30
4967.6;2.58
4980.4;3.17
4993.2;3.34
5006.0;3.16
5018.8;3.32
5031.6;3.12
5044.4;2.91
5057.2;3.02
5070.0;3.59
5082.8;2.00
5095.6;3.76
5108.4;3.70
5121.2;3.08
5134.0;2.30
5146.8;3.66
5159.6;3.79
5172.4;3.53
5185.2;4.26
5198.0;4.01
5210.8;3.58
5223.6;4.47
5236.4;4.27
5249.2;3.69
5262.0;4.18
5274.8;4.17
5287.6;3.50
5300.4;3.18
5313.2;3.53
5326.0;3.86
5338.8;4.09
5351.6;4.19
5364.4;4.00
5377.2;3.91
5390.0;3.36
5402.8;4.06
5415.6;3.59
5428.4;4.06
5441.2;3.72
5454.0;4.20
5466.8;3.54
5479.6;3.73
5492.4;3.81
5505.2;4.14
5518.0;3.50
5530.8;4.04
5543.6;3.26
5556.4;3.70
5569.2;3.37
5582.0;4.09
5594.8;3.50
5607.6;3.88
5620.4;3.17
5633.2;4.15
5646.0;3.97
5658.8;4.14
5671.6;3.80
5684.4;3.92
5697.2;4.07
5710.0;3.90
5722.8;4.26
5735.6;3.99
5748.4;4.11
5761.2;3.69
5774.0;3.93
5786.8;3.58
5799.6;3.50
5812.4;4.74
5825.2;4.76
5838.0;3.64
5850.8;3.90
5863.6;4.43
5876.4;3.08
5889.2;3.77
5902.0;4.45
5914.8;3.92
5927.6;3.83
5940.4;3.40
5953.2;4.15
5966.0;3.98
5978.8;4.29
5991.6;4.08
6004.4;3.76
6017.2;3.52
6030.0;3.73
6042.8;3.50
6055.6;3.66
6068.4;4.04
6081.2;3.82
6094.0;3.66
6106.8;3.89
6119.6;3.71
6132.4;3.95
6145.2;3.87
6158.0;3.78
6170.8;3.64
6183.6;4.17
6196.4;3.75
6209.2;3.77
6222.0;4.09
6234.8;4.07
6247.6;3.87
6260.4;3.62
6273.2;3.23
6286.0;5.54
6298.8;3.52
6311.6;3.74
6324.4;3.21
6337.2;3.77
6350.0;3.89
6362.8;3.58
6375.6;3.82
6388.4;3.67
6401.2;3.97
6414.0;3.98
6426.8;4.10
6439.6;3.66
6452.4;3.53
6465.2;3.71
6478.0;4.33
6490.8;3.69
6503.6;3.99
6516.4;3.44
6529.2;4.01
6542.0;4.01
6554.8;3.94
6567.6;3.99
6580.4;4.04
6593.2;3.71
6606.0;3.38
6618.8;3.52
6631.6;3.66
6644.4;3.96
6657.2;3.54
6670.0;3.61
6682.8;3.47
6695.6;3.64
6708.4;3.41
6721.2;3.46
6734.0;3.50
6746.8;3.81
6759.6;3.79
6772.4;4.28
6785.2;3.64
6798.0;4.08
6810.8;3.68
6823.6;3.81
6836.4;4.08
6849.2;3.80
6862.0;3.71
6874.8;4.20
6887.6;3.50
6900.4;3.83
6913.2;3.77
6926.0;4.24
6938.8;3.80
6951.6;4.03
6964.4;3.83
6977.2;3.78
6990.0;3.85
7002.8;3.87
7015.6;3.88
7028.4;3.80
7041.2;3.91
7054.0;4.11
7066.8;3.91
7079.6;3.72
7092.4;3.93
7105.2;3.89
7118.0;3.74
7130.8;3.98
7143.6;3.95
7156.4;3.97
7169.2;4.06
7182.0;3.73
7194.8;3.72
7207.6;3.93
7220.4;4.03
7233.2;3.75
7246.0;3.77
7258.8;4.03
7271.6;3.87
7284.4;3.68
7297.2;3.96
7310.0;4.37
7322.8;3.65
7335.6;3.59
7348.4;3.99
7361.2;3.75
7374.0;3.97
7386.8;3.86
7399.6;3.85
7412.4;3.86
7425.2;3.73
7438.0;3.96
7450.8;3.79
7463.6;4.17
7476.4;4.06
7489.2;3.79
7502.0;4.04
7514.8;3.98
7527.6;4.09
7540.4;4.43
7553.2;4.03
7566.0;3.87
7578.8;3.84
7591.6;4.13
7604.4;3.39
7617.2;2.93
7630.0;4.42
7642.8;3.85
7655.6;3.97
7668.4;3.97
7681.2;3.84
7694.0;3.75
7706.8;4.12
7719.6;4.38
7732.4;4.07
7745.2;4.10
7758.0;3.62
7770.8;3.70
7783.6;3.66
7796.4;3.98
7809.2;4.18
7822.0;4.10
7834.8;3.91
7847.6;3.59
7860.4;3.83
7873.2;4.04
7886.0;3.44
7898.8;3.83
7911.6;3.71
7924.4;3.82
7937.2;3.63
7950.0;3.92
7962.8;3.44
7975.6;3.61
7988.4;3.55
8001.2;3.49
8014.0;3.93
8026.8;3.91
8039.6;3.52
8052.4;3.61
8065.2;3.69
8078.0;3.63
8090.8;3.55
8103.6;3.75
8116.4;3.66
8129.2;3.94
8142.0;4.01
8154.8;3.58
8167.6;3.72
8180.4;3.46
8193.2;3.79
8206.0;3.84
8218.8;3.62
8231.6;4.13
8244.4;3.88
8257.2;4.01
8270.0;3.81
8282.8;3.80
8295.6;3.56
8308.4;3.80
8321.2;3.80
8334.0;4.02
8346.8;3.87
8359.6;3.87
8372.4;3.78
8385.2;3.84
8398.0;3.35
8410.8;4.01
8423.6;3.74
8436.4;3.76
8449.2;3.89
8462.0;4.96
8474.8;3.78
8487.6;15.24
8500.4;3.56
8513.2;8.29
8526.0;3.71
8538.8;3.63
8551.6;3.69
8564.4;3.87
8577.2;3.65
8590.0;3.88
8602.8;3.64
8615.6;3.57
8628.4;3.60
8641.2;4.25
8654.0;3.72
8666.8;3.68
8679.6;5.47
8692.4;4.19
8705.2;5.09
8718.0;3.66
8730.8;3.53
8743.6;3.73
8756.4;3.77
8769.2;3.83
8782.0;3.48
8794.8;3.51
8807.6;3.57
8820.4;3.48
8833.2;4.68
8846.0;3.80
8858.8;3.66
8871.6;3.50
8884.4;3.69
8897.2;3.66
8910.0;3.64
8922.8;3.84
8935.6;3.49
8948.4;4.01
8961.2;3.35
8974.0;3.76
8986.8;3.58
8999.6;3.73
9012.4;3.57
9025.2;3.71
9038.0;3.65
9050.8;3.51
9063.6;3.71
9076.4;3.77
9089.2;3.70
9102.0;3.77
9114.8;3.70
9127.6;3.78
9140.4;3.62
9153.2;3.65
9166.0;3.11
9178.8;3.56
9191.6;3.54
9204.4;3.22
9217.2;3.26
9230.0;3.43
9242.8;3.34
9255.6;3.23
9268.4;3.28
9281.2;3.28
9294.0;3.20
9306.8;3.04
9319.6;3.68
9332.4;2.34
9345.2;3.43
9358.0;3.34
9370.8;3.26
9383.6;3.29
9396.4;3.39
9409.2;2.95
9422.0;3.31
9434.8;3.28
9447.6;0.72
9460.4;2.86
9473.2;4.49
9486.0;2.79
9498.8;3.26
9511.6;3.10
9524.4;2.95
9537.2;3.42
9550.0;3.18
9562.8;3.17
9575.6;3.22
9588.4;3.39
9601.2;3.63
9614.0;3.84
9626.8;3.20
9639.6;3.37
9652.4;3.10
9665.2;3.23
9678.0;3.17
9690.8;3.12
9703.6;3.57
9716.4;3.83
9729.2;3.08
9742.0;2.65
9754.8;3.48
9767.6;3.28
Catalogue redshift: 0.29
